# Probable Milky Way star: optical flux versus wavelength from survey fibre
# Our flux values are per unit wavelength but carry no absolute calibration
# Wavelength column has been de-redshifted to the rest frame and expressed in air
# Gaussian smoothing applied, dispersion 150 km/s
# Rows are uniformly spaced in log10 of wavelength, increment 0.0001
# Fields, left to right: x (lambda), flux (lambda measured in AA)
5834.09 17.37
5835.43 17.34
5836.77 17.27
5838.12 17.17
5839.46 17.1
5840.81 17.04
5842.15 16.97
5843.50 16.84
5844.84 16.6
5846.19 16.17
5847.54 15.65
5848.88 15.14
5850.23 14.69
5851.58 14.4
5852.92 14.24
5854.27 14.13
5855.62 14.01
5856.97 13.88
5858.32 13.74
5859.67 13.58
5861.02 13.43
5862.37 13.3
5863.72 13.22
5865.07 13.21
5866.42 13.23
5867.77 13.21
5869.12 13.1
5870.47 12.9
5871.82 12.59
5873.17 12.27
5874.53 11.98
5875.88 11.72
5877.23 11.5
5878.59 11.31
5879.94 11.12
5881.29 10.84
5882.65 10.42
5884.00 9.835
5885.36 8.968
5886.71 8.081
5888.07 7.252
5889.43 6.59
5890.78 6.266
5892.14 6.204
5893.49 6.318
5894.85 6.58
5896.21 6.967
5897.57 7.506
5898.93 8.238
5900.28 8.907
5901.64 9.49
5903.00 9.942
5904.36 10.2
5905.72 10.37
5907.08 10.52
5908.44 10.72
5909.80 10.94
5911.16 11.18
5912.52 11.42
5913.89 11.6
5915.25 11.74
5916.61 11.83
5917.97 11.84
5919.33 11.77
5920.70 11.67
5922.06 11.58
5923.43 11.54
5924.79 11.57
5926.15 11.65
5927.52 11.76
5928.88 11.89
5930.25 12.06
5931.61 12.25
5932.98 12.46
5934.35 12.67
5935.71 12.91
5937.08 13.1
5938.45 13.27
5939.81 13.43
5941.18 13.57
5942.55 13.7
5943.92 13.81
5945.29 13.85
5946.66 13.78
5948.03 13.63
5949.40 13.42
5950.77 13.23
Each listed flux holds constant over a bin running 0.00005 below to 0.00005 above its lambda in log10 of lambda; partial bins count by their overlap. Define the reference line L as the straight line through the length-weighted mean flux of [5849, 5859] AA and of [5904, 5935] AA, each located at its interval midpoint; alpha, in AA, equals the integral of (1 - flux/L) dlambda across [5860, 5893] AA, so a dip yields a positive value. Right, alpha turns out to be 6.0 AA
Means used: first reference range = 14.2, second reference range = 11.5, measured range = 10.9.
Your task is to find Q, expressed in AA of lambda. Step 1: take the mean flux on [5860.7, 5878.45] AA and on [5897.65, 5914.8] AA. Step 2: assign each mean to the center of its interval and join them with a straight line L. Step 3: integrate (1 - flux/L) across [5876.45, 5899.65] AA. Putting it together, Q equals 6.10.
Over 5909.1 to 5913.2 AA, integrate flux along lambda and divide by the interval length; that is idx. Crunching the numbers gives 11.2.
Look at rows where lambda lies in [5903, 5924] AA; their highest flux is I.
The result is 11.84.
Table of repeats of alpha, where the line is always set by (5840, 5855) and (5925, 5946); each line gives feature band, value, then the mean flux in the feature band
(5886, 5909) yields 9.5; 8.23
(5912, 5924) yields 1.5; 11.7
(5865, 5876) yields 1.6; 12.7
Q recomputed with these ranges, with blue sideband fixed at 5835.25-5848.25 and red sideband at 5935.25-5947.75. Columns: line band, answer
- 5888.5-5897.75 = 5.2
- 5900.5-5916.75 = 4.3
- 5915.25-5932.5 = 2.8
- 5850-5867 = 2.6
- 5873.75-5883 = 2.5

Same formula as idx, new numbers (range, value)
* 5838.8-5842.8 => 17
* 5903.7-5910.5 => 10.6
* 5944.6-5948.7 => 13.7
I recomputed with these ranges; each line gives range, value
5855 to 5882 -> 14.01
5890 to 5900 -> 8.238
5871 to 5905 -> 12.59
